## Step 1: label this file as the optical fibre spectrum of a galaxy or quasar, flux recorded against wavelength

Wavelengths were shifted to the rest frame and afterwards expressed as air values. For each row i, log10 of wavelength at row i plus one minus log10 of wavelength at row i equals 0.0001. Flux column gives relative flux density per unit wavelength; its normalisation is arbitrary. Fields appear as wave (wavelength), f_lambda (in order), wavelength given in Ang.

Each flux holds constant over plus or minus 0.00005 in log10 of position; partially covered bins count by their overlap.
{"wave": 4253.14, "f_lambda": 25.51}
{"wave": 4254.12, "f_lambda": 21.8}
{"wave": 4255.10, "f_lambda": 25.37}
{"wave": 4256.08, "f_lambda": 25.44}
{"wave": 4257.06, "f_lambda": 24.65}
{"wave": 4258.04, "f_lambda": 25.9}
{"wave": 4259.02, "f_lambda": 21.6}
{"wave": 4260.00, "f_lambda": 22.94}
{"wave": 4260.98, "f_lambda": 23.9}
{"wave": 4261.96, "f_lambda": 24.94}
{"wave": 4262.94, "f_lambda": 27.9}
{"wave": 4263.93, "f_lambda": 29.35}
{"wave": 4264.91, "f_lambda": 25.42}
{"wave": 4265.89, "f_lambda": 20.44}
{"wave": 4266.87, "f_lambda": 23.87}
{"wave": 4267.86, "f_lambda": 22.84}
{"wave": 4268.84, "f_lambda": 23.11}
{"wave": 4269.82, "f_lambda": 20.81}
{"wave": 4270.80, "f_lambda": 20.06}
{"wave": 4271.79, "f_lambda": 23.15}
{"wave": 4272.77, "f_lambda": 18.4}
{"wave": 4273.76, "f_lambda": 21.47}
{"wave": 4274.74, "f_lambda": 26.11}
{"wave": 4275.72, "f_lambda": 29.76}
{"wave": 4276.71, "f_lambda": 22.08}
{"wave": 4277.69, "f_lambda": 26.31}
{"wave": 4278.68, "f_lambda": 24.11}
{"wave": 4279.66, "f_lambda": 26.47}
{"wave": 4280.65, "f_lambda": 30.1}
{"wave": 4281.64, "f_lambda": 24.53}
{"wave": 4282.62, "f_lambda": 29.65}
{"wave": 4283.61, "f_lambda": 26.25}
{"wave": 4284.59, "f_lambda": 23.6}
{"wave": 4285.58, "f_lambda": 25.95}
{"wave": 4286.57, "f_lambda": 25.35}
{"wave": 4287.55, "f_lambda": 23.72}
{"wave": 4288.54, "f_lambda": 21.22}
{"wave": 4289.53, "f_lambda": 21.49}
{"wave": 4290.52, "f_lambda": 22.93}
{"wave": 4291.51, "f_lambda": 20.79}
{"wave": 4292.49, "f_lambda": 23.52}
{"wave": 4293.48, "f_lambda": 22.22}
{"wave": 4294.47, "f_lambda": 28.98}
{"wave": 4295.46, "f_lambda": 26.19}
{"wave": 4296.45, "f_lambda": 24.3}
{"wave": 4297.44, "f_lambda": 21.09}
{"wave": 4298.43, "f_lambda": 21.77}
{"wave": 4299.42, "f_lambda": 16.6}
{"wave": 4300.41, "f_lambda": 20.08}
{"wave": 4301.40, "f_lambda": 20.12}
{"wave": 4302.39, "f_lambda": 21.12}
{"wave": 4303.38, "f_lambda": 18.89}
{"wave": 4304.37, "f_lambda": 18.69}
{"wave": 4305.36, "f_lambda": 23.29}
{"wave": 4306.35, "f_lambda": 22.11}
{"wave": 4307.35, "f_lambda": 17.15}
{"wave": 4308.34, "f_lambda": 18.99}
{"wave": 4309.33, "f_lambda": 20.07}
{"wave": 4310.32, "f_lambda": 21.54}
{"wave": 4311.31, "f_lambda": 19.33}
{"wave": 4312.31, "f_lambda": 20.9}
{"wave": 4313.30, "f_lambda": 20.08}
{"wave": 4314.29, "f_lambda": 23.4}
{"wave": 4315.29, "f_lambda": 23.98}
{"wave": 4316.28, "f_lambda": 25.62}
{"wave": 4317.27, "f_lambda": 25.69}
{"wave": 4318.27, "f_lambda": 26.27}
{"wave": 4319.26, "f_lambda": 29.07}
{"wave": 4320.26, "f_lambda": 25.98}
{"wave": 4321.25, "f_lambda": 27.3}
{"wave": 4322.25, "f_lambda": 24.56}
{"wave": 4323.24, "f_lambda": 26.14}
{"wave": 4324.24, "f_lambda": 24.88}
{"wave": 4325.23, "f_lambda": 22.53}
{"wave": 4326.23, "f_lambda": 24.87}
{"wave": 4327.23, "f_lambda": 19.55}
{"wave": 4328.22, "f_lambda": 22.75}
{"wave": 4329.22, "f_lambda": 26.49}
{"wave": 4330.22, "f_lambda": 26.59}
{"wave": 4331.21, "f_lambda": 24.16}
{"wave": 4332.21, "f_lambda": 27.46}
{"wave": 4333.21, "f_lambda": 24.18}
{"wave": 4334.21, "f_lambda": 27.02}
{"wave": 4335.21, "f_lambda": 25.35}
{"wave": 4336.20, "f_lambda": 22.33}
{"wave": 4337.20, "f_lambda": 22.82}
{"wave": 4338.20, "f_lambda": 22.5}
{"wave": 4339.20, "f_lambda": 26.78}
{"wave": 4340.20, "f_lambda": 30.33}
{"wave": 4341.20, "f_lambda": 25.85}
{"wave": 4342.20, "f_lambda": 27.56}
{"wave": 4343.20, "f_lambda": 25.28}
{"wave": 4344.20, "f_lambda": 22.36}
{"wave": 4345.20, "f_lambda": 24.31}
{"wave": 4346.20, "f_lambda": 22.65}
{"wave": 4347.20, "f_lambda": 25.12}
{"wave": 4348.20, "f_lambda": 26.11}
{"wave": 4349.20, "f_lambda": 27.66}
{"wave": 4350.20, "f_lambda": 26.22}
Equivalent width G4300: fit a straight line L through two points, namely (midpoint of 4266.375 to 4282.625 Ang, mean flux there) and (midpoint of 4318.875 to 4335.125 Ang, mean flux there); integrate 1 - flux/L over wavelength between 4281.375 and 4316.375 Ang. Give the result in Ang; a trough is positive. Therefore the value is 3.25 Ang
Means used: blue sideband 24.1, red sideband 25.2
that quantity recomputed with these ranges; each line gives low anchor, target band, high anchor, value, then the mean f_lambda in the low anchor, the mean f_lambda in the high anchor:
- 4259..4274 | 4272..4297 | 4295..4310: -3.0 Ang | 23.2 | 20.7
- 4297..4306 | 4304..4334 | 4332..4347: -1.4 Ang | 20.2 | 25.1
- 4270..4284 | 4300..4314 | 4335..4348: 2.6 Ang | 24.8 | 24.9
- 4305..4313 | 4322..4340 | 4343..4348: -1.6 Ang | 20.4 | 24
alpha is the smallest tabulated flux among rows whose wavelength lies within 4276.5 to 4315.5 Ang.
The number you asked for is 16.6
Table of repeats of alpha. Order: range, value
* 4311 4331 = 19.33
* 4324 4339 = 19.55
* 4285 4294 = 20.79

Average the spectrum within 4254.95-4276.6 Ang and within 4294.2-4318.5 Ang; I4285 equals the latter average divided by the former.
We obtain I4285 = 0.9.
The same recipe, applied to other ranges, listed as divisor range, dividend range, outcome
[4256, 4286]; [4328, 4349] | 1.03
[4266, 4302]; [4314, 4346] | 1.07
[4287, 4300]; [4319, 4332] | 1.10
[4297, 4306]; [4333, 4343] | 1.26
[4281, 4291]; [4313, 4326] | 1.02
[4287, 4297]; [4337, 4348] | 1.07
